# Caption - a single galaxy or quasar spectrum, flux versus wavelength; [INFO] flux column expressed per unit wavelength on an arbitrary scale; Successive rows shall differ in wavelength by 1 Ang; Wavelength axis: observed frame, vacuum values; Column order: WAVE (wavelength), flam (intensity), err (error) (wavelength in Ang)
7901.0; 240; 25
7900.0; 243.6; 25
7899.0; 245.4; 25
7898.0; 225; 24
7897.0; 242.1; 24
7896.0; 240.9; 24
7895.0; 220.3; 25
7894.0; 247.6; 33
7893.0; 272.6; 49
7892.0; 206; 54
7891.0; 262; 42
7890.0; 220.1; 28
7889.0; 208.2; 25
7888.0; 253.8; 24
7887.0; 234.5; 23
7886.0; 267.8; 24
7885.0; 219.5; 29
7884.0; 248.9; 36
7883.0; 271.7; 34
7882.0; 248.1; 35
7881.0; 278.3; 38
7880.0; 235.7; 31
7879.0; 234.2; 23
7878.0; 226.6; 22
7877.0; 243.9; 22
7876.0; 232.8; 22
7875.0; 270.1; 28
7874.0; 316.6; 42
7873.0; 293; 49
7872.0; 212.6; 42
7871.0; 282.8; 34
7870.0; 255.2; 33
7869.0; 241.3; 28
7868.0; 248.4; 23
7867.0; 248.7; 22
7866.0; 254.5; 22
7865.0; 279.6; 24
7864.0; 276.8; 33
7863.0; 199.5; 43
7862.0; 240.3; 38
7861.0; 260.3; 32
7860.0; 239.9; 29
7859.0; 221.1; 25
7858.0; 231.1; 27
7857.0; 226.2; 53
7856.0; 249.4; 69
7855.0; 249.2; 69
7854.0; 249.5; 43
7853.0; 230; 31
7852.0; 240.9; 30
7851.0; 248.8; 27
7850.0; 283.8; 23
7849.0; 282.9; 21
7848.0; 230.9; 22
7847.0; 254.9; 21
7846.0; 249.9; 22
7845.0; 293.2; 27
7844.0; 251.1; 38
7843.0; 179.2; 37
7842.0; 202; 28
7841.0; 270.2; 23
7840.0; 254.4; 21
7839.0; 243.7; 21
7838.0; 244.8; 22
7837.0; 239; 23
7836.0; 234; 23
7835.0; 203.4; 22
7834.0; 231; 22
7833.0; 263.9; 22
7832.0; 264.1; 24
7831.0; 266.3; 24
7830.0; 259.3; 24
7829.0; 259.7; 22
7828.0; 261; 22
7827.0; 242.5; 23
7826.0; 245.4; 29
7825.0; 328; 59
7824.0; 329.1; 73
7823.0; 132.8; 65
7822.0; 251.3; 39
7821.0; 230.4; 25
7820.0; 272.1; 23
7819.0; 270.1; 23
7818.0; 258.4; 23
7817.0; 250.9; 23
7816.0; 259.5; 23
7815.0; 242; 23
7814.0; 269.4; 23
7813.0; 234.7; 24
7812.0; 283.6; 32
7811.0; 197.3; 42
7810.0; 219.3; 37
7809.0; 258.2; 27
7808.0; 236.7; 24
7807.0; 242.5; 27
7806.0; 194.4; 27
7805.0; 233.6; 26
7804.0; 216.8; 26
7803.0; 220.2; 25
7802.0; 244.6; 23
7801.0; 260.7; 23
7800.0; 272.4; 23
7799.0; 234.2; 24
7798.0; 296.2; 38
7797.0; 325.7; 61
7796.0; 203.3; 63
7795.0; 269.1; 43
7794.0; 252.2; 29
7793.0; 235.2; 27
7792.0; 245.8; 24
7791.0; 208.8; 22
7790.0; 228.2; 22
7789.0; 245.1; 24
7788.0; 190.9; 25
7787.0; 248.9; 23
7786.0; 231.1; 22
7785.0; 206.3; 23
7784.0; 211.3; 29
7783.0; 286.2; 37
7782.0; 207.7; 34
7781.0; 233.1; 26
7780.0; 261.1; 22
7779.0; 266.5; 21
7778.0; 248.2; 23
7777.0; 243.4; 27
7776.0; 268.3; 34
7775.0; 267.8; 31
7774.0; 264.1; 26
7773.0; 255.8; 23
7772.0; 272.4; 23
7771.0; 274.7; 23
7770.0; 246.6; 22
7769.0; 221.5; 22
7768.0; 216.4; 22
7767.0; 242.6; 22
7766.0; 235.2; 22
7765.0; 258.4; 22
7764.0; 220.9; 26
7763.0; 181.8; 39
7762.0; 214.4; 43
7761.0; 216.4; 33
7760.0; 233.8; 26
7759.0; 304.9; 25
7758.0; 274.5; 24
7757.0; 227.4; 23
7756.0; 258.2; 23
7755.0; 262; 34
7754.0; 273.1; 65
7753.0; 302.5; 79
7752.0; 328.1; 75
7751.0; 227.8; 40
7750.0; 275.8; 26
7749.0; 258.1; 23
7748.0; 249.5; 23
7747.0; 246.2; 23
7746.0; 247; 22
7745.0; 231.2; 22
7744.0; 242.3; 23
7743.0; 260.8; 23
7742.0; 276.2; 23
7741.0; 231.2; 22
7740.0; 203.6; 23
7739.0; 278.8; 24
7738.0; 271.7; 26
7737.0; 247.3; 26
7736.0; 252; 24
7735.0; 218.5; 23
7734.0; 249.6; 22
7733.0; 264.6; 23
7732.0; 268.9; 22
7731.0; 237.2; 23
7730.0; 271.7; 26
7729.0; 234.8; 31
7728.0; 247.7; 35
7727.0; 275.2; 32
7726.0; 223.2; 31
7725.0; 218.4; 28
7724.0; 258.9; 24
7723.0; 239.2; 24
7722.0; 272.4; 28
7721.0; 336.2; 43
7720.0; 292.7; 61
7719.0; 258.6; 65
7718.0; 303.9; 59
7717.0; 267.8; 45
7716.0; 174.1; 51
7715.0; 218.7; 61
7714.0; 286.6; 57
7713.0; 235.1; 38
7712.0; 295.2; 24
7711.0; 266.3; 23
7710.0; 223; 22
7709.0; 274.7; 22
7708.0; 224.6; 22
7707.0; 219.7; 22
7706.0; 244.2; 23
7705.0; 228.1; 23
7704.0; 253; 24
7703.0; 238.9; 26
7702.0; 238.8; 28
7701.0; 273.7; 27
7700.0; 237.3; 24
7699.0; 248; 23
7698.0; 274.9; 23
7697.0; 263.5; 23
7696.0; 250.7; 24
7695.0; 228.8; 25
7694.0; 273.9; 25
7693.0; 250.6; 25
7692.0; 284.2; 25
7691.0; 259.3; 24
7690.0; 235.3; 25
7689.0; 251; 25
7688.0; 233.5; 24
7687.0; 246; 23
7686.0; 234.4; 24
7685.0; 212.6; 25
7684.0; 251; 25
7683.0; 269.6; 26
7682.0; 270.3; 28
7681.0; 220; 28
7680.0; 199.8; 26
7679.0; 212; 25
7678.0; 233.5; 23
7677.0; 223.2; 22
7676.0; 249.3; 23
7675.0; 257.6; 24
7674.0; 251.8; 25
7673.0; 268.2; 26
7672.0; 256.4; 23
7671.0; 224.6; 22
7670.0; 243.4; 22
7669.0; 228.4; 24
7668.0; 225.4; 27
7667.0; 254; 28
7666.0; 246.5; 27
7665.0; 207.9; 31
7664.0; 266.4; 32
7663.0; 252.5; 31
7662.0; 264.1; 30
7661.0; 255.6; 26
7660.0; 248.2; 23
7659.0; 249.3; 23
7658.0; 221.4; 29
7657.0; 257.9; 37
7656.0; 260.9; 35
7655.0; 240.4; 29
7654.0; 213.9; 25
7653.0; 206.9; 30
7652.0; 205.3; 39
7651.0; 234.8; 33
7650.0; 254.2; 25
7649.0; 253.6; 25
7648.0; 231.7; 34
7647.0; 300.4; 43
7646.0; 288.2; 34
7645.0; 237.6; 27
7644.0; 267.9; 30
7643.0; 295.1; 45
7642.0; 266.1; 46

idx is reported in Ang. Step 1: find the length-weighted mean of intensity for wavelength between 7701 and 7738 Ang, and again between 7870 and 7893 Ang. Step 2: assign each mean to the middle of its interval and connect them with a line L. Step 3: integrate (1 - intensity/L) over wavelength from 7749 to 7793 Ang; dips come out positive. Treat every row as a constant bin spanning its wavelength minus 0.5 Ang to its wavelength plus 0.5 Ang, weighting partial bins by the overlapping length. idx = 0.9 Ang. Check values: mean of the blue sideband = 252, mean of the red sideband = 249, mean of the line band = 246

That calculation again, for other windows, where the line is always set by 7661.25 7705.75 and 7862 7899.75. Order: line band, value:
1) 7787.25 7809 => 0.5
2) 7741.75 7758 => -1.0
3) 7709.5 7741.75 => -1.1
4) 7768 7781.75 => -0.4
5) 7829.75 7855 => 0.0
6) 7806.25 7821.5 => 0.0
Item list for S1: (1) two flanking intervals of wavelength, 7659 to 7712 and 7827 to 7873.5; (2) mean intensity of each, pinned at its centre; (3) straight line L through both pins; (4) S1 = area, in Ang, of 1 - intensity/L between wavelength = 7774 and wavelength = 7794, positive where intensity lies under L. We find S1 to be 0.6 Ang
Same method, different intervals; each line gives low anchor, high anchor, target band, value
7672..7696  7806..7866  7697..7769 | -1.7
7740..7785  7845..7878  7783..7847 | 1.5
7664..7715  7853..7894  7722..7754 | -1.0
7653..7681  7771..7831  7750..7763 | -0.7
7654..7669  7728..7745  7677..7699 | 0.1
